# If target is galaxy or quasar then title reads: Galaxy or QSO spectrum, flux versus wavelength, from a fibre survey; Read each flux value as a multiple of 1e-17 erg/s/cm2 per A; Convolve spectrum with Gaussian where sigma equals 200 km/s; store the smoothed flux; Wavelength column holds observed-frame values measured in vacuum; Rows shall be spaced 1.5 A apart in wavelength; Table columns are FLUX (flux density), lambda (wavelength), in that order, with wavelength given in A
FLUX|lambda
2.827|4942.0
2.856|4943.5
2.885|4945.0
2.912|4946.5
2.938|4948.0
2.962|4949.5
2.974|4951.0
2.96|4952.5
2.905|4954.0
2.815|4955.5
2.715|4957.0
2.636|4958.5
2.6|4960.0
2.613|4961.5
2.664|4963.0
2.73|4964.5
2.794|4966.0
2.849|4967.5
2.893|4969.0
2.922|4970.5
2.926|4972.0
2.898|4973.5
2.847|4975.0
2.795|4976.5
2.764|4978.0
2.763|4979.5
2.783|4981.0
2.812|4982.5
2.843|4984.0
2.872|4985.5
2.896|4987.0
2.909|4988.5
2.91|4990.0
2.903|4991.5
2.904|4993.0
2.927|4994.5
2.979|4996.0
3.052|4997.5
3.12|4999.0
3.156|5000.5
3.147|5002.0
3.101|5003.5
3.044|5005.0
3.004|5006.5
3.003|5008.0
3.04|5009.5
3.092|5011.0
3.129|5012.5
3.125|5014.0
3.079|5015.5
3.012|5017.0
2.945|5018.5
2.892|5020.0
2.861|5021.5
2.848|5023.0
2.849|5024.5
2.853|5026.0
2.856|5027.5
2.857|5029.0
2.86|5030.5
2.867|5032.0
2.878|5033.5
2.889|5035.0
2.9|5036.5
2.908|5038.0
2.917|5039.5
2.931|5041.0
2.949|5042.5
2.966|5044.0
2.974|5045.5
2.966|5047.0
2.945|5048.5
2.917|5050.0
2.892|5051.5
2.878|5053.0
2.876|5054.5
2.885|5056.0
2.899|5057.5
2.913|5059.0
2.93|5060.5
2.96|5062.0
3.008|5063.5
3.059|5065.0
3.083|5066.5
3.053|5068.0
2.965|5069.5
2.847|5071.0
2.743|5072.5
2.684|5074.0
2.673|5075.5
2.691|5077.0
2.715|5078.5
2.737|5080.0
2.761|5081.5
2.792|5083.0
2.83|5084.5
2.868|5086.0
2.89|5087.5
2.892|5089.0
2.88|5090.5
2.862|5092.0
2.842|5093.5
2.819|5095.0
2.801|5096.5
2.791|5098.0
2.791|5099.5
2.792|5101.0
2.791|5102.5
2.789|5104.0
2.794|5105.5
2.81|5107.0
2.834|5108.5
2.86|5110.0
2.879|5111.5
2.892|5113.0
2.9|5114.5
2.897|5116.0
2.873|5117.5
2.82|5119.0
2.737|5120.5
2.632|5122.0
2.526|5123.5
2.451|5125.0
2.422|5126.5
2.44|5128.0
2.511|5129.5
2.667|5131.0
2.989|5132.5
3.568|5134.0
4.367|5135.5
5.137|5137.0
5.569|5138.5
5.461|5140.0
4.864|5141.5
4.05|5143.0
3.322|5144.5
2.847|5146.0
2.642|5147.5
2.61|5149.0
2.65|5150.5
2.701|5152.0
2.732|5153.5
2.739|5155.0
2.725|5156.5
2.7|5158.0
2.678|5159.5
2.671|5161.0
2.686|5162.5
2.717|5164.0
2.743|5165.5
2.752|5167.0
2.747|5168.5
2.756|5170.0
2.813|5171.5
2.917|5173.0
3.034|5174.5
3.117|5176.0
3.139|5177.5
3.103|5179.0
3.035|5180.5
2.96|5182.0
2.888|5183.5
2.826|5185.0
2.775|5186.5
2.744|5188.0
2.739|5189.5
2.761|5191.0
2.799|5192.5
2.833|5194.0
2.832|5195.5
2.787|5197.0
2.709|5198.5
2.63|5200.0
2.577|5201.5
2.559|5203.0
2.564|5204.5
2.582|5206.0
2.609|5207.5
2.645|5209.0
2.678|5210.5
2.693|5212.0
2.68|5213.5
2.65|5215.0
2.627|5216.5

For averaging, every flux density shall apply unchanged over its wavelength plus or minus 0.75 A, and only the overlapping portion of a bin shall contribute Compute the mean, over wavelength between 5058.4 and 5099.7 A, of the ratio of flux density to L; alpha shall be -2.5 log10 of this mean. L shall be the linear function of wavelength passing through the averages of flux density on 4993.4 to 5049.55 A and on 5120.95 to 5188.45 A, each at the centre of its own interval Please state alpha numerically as 0.060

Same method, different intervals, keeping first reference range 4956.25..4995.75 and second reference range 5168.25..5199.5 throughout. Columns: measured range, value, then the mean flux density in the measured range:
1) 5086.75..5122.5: 0.008 mag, 2.83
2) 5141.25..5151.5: -0.119 mag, 3.19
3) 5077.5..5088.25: 0.019 mag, 2.8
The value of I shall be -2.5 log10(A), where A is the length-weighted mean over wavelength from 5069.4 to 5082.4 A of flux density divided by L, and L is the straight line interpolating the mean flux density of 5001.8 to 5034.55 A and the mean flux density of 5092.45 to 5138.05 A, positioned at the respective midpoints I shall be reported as 0.08 mag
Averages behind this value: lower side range 2.97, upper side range 2.93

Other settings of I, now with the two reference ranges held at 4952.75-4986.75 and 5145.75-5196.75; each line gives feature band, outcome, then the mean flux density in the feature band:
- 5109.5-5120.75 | -0.02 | 2.86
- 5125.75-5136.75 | -0.11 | 3.09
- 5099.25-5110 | 0.00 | 2.8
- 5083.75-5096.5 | -0.02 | 2.86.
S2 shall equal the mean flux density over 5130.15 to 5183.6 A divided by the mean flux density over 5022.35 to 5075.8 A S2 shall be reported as 1.10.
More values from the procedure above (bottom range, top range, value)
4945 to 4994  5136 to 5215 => 1.06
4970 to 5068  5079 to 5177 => 1.02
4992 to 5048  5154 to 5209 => 0.94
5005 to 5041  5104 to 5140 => 1.06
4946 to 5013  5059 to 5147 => 1.05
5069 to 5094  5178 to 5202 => 1.01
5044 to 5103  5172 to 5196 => 1.01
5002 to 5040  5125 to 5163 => 1.10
